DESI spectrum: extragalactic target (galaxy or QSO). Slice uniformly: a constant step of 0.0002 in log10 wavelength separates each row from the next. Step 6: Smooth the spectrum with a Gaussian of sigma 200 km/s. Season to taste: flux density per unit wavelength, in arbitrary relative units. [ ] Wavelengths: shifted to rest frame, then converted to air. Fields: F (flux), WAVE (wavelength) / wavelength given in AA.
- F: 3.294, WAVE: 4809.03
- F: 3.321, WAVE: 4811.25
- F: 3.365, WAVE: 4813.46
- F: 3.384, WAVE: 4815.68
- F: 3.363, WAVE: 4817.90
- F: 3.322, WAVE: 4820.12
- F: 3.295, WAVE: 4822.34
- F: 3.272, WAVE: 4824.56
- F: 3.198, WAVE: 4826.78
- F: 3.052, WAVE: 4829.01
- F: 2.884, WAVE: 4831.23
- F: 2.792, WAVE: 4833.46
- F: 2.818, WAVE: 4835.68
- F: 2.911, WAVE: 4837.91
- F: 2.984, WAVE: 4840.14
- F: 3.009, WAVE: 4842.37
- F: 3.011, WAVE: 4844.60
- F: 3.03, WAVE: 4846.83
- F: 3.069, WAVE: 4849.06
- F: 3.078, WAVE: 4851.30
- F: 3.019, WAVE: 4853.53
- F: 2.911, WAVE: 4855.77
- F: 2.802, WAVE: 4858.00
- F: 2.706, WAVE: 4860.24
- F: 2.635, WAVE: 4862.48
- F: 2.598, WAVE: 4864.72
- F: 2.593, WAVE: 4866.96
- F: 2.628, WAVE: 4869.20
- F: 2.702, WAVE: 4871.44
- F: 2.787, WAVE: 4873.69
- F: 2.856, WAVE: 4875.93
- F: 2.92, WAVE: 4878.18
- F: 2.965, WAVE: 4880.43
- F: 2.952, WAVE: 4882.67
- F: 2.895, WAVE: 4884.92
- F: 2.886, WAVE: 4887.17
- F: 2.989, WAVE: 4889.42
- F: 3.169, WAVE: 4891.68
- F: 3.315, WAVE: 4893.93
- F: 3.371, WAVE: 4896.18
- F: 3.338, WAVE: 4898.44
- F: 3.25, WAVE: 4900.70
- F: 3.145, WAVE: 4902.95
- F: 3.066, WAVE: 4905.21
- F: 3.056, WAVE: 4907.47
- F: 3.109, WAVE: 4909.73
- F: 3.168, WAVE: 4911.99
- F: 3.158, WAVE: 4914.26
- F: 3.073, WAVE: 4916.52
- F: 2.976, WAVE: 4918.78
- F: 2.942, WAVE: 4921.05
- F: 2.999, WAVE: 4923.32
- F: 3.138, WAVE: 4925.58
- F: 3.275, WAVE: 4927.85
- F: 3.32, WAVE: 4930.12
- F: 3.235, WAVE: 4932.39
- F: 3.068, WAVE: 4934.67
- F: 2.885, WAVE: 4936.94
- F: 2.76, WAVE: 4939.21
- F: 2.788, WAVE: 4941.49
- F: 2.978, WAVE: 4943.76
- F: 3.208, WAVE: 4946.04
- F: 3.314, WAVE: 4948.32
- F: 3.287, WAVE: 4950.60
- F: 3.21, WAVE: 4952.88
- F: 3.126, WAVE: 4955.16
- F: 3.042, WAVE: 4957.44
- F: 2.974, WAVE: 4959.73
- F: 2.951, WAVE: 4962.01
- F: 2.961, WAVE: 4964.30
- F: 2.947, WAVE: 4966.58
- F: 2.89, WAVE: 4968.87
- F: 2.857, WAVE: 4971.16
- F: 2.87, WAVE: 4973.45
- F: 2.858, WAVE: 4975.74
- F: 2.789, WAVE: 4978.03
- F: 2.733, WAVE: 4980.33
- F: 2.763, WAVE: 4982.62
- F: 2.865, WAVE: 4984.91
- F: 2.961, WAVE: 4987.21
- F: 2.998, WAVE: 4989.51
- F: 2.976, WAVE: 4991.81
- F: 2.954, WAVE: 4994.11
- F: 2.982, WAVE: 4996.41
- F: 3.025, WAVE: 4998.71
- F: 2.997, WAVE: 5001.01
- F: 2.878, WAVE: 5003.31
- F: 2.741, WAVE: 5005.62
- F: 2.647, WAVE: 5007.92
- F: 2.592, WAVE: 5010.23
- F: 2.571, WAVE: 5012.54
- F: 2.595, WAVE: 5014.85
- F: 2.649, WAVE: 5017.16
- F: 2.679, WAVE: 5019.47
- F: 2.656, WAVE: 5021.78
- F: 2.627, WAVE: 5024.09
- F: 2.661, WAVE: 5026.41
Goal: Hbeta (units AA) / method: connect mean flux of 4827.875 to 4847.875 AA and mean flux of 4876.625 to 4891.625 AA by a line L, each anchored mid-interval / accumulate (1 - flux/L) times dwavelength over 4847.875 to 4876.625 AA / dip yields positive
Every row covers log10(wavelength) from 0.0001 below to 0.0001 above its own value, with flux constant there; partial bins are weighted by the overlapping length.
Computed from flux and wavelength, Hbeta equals 1.4 AA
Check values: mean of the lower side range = 2.94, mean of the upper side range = 2.95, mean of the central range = 2.8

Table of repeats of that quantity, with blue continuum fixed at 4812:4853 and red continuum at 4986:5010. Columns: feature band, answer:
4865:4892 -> 1.8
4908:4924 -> -0.3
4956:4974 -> 0.0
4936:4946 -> 0.3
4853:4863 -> 0.8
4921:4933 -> -0.7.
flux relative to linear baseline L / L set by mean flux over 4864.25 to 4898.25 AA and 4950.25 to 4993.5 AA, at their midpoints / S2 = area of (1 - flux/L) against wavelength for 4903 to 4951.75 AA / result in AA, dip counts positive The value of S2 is -2.5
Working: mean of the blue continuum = 2.93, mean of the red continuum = 2.94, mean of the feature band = 3.09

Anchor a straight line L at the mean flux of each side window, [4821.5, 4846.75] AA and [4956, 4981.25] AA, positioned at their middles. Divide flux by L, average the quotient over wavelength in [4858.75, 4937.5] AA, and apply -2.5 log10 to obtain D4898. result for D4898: -0.016 mag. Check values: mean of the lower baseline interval 3.02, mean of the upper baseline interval 2.9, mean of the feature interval 3.01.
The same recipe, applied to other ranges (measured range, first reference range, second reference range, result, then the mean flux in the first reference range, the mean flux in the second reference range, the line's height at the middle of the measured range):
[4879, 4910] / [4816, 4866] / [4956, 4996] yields -0.05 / 2.99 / 2.91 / 2.96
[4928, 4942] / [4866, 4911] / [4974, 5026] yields -0.04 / 3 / 2.8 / 2.92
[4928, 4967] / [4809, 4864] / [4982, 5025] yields -0.07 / 3.05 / 2.8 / 2.88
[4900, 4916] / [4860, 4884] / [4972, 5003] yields -0.12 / 2.76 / 2.9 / 2.81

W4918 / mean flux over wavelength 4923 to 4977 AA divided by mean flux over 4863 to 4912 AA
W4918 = 1.02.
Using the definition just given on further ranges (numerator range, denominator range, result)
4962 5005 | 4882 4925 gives 0.94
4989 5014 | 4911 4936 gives 0.91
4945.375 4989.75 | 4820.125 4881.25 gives 1.02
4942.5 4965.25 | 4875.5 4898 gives 1.02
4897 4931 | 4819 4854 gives 1.03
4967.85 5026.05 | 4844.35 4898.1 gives 0.96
